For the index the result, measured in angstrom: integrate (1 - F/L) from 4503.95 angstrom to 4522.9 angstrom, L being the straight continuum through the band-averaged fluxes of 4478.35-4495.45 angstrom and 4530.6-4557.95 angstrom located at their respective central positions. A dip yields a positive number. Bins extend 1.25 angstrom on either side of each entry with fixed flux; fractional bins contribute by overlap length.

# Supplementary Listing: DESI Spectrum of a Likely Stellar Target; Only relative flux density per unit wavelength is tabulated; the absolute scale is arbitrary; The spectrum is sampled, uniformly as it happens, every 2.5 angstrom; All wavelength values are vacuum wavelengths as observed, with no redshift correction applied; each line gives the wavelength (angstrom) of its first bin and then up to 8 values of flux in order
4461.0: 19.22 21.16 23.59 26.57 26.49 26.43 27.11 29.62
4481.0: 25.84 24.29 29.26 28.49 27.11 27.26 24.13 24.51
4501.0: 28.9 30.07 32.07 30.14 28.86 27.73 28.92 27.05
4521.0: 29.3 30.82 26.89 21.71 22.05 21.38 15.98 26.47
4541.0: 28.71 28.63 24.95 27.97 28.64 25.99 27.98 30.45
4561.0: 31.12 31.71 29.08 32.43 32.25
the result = -2.0 angstrom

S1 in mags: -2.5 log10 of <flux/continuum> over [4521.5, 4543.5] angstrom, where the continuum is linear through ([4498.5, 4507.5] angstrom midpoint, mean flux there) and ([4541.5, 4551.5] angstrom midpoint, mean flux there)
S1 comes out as 0.14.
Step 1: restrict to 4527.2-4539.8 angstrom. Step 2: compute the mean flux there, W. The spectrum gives 21.6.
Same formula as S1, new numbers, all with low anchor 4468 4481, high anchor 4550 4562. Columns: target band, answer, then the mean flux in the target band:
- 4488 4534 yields 0.02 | 27.3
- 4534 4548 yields 0.15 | 24.9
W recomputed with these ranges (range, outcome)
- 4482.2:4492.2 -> 27.3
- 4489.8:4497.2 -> 26.2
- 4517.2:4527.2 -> 28.5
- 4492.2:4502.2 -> 26.2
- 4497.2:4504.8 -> 27.8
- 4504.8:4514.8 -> 29.7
